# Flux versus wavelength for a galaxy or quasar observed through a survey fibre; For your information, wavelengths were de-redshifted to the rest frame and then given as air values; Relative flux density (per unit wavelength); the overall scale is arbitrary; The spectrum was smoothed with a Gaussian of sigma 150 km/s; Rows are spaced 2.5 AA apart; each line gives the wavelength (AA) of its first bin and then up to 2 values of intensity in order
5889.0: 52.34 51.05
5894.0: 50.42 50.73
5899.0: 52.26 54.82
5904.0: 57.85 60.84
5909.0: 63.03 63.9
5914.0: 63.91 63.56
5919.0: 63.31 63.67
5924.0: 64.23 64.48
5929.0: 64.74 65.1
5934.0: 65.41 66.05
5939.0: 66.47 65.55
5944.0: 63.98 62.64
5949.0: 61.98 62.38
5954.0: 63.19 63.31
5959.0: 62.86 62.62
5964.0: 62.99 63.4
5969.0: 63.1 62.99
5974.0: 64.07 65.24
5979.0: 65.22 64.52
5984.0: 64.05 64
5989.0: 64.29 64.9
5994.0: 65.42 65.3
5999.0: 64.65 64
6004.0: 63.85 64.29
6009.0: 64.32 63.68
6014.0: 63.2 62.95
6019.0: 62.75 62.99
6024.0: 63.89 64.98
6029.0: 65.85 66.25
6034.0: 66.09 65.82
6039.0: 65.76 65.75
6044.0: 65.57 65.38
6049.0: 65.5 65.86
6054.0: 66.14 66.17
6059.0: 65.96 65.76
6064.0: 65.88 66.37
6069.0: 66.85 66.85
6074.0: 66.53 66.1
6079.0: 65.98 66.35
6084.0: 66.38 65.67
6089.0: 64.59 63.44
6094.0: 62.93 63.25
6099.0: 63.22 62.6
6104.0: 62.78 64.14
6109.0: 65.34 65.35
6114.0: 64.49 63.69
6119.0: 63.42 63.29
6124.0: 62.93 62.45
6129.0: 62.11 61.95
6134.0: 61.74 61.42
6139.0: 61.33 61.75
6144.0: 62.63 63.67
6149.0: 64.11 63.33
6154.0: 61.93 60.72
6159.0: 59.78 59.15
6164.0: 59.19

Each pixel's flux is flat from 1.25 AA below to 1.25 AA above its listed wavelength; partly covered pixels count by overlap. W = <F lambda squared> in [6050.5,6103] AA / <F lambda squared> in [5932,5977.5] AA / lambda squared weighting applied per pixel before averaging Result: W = 1.1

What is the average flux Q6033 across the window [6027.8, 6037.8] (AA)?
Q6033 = 66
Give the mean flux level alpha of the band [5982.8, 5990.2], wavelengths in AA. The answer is 64.1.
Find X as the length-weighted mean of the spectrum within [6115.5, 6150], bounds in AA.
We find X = 62.6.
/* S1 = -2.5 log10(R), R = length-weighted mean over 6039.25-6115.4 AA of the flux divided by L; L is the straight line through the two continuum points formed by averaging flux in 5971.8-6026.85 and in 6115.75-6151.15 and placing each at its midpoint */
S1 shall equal -0.03 mag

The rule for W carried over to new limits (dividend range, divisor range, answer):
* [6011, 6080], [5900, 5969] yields 1.07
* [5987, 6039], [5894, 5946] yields 1.07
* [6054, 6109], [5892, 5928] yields 1.16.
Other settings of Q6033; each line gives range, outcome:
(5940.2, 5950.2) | 63.6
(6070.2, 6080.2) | 66.4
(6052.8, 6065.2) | 66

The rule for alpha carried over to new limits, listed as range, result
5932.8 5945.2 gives 65.5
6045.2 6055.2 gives 65.7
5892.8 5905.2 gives 53.2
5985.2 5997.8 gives 64.8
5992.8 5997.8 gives 65.4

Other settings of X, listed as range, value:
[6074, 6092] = 65.7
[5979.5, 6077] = 65.1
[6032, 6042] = 65.9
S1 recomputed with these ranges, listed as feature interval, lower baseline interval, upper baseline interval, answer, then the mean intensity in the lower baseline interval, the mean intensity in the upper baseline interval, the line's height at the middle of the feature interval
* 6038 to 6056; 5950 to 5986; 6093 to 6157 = -0.041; 63.6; 63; 63.3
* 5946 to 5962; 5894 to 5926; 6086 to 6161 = -0.039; 59.9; 62.9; 60.5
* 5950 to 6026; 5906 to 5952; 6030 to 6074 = 0.020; 64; 66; 65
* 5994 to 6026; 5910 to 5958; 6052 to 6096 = 0.018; 64.1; 65.7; 65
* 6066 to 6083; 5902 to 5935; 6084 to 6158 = -0.055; 63.2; 63.2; 63.2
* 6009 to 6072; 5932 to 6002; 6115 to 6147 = -0.032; 64.1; 62.5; 63.4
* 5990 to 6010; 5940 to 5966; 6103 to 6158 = -0.025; 63.2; 62.9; 63.1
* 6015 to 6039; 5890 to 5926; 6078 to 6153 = -0.053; 58.9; 63.5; 61.6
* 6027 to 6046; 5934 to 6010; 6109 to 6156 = -0.037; 64.1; 62.9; 63.6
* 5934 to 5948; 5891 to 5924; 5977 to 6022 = -0.072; 58.8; 64.2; 60.8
